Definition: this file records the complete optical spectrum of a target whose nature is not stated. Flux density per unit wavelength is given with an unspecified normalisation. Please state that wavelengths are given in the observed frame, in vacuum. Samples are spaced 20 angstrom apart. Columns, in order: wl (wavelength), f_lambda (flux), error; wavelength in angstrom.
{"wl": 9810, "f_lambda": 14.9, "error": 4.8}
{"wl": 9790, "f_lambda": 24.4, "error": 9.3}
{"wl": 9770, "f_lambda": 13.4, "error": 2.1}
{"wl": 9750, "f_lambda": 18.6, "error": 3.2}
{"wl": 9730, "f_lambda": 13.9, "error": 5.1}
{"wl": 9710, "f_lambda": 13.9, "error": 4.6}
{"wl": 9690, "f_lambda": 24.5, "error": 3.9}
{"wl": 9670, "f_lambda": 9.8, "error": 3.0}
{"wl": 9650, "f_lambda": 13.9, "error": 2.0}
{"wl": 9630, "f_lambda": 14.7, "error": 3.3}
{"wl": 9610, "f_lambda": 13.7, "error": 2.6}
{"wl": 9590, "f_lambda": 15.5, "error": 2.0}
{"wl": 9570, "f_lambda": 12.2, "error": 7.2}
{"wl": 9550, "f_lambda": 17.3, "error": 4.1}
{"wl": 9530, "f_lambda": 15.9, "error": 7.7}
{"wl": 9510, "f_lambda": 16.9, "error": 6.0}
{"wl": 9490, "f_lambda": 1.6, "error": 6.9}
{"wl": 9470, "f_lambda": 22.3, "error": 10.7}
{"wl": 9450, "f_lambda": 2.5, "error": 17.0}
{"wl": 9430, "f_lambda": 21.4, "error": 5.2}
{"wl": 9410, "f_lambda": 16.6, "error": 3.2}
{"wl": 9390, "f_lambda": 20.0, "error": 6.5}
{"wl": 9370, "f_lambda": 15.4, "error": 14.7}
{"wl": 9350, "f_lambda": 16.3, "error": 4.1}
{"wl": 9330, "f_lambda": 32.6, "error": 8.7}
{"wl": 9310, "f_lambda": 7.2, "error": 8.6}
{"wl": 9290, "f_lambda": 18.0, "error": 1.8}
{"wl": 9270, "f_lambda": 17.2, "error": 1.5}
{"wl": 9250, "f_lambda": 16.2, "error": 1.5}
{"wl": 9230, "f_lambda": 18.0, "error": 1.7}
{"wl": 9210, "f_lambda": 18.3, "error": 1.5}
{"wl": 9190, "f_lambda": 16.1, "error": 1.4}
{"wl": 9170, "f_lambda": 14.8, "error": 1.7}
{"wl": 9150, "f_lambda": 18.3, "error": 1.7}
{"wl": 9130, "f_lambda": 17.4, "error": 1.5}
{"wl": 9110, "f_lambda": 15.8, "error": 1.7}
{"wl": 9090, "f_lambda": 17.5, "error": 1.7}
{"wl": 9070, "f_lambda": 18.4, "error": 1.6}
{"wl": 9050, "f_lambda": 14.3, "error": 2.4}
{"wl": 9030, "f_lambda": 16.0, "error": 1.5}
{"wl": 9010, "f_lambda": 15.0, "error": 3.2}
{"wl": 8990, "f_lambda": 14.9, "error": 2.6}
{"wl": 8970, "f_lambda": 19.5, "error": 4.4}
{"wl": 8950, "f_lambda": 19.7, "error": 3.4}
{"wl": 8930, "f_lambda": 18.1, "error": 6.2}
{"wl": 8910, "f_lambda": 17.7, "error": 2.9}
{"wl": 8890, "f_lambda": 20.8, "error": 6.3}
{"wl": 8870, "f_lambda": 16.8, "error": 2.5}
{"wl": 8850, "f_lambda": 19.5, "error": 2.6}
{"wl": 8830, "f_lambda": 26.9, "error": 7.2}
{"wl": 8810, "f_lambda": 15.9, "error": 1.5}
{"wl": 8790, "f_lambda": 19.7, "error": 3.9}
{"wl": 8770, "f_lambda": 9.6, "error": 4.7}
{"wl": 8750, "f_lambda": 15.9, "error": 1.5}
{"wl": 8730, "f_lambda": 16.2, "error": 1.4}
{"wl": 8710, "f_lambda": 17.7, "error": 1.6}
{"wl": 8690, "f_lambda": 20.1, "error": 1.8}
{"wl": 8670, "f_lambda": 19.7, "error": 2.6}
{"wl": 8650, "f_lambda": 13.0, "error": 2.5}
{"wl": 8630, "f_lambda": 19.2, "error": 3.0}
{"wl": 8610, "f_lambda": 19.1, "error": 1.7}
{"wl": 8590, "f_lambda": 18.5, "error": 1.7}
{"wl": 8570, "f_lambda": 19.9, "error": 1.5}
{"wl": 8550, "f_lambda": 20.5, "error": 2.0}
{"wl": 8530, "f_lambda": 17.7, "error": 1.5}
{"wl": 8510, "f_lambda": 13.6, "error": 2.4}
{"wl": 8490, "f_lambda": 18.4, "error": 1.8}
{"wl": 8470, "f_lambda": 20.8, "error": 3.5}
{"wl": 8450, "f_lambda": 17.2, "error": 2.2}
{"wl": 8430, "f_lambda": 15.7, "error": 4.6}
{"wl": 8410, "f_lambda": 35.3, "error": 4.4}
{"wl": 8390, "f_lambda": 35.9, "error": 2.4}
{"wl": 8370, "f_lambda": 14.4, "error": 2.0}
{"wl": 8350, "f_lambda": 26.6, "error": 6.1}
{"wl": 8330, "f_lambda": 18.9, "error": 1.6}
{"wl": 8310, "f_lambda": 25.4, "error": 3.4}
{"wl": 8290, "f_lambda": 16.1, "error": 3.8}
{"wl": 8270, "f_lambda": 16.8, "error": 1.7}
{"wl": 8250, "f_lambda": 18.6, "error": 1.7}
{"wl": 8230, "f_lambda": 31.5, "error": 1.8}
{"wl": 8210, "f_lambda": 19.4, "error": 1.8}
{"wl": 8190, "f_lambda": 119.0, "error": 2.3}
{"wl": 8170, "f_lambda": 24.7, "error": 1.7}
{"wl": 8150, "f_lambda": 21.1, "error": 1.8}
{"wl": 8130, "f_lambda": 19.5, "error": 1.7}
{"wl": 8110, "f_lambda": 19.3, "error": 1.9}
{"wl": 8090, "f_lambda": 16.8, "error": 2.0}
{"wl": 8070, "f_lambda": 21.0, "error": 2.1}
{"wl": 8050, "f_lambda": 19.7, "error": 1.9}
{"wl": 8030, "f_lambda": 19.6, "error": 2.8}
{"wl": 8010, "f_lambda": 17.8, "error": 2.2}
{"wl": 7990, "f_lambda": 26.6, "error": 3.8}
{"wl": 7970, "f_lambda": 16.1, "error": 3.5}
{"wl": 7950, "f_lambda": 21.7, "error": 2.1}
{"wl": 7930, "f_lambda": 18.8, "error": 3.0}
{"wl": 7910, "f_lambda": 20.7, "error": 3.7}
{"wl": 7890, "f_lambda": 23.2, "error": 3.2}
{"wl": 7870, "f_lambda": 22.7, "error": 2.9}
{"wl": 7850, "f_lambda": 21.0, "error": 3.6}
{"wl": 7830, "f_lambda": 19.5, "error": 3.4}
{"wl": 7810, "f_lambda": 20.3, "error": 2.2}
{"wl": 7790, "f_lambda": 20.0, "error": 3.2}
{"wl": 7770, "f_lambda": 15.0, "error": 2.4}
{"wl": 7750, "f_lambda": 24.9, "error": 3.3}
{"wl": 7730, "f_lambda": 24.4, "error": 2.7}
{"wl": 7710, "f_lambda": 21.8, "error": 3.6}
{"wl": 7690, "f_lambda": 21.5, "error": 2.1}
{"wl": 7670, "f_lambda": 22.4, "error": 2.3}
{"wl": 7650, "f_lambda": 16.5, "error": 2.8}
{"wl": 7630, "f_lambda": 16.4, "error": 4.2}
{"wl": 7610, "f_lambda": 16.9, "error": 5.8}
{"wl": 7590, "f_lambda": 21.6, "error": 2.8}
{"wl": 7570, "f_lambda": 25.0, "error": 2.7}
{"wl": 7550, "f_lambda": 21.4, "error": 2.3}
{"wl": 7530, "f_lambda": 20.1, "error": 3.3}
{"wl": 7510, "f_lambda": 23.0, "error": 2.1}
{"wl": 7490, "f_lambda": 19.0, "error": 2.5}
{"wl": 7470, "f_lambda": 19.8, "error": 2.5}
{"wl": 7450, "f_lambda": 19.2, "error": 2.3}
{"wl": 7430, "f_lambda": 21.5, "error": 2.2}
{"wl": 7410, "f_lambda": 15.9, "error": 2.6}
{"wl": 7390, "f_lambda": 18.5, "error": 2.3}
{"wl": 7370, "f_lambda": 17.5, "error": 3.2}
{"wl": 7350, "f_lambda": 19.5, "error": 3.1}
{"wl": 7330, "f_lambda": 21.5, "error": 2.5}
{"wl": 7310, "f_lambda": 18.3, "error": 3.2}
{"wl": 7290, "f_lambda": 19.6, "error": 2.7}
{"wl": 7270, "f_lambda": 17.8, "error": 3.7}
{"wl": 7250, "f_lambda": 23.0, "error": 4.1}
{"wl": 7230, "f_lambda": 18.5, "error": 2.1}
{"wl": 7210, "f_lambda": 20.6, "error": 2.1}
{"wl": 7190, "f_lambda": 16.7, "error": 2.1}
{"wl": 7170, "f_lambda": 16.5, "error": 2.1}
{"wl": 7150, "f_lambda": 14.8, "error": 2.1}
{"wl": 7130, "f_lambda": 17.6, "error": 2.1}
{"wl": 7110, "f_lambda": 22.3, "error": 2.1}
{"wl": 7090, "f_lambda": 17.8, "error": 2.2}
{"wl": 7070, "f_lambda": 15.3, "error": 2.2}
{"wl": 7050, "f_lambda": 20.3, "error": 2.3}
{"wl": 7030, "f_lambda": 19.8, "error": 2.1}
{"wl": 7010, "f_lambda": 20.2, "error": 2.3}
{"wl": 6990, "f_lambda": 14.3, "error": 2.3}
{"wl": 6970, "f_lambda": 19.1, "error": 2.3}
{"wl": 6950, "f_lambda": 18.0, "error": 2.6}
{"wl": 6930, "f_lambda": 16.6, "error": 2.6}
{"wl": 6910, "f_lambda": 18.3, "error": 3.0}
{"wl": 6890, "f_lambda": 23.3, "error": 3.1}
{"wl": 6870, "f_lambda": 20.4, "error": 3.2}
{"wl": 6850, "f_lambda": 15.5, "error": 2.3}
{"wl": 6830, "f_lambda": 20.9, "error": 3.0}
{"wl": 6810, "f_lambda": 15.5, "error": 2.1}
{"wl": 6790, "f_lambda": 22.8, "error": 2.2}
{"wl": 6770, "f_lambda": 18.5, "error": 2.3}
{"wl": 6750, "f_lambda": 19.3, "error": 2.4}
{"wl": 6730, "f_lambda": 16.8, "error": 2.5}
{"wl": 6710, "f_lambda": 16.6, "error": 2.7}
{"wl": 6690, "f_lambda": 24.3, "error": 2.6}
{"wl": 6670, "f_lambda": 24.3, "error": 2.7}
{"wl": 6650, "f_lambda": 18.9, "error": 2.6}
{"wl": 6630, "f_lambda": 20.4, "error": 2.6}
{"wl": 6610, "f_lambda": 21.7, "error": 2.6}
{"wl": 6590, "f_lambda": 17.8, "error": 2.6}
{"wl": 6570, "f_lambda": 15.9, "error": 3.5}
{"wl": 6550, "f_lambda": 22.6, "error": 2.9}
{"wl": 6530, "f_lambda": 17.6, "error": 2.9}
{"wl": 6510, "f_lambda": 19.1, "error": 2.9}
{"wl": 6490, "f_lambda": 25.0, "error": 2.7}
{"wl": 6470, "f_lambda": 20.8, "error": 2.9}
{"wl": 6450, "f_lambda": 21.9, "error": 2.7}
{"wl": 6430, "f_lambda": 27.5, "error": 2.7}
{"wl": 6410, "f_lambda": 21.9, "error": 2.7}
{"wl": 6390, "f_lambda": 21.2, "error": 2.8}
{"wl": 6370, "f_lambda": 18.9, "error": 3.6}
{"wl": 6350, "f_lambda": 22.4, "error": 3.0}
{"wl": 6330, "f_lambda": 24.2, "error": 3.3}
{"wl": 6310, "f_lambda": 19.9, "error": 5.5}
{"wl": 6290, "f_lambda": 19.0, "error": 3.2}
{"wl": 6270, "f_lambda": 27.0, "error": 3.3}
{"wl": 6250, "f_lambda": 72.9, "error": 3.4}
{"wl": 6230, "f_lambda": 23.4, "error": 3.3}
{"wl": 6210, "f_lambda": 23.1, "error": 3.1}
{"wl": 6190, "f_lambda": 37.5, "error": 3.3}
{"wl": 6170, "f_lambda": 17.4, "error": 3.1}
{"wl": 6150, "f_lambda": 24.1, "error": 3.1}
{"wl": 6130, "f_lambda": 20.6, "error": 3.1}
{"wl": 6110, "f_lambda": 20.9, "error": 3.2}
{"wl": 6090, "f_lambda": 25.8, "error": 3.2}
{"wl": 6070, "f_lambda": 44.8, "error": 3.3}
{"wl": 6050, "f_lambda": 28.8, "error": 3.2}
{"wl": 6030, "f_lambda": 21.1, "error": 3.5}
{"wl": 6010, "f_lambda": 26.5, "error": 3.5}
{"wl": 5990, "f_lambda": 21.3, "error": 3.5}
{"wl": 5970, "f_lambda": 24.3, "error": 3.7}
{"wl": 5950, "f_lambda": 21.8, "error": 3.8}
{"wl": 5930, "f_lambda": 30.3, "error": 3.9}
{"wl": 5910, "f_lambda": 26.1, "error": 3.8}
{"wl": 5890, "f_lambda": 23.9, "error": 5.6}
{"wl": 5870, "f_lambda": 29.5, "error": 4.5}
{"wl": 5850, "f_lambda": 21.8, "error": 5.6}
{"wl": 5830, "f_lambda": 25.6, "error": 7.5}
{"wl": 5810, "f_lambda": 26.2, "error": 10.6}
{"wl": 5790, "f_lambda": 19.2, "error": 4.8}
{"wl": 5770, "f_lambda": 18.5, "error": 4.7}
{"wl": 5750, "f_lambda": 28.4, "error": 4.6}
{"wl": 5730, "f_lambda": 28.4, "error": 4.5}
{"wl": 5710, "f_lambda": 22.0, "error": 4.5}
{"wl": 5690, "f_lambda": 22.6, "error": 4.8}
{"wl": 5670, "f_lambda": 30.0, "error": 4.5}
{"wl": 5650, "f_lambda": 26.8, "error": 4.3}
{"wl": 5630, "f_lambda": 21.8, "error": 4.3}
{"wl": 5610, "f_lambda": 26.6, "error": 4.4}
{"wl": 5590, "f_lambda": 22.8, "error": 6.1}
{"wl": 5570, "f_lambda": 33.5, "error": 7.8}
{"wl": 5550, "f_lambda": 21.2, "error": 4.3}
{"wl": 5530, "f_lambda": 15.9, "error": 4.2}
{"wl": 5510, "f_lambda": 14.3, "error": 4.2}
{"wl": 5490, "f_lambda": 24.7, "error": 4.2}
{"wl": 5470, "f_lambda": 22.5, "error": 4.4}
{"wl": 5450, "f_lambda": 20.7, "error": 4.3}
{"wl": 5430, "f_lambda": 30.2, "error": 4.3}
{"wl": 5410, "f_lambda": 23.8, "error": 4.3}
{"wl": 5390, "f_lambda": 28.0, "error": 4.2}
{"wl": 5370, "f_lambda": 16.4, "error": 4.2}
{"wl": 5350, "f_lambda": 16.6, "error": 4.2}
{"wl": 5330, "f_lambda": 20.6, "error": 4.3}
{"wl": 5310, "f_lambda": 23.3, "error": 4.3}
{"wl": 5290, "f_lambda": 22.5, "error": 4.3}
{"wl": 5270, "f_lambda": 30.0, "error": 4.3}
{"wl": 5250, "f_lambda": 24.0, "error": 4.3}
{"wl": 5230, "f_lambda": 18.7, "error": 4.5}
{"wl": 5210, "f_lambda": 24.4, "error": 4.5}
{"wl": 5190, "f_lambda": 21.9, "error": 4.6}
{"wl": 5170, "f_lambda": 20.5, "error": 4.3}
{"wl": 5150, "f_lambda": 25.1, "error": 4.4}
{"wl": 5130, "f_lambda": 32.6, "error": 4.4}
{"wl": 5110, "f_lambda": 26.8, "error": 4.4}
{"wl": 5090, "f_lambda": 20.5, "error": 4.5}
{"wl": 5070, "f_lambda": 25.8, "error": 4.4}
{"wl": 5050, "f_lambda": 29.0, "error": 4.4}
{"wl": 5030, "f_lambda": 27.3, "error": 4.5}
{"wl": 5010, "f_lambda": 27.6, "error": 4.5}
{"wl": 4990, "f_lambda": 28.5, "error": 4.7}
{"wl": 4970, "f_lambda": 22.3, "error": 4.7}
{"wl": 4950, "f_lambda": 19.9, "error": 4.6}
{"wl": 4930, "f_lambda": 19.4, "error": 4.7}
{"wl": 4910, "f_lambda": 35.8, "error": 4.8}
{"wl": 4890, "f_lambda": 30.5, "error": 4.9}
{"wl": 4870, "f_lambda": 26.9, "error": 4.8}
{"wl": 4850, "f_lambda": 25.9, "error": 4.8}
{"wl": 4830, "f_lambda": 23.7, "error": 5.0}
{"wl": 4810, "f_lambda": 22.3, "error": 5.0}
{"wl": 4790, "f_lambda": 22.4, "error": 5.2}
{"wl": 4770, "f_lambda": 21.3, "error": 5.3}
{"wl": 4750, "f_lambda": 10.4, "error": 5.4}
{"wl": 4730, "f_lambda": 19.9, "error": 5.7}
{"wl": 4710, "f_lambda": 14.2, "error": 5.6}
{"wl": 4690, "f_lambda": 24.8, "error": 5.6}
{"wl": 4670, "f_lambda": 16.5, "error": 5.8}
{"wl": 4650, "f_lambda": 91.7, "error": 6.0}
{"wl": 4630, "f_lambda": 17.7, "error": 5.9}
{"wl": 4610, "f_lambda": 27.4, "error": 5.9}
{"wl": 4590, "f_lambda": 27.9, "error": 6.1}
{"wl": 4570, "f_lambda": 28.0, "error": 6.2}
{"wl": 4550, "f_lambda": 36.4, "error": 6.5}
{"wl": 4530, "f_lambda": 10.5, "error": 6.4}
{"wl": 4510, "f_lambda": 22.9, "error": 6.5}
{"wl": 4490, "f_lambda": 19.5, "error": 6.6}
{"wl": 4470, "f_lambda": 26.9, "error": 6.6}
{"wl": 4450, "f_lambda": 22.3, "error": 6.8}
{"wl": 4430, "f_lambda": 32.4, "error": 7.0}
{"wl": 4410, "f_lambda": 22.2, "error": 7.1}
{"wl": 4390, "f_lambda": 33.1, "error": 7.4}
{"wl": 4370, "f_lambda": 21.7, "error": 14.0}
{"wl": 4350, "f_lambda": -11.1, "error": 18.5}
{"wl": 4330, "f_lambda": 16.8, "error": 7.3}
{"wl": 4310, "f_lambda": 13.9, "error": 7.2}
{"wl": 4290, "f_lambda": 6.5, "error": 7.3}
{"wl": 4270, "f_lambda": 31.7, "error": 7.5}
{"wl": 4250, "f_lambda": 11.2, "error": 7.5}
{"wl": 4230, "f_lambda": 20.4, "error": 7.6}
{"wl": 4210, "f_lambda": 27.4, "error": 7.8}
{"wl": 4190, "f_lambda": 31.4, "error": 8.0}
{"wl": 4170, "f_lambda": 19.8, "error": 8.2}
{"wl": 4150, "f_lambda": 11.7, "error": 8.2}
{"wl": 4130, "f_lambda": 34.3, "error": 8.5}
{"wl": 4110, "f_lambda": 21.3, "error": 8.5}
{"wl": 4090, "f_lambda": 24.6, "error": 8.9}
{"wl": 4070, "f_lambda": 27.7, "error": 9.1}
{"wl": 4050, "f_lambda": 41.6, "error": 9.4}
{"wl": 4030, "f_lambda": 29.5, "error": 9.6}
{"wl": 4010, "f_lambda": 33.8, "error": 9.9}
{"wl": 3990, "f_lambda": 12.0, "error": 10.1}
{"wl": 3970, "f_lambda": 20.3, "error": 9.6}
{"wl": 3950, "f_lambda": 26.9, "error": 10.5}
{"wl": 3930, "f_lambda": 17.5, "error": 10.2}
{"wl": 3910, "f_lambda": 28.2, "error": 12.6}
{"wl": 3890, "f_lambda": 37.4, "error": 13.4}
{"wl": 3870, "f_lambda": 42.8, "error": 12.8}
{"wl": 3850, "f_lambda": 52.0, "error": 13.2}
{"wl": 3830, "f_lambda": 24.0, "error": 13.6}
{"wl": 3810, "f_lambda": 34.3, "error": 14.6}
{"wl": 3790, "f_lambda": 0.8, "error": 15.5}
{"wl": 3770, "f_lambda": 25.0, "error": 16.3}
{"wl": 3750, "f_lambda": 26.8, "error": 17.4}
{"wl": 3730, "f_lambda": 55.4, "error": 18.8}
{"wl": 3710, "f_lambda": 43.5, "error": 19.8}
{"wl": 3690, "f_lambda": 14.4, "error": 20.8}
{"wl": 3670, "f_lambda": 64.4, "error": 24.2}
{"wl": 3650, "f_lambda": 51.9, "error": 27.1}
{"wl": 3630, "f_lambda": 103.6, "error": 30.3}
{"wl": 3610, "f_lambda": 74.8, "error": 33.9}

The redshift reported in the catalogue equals 0.25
